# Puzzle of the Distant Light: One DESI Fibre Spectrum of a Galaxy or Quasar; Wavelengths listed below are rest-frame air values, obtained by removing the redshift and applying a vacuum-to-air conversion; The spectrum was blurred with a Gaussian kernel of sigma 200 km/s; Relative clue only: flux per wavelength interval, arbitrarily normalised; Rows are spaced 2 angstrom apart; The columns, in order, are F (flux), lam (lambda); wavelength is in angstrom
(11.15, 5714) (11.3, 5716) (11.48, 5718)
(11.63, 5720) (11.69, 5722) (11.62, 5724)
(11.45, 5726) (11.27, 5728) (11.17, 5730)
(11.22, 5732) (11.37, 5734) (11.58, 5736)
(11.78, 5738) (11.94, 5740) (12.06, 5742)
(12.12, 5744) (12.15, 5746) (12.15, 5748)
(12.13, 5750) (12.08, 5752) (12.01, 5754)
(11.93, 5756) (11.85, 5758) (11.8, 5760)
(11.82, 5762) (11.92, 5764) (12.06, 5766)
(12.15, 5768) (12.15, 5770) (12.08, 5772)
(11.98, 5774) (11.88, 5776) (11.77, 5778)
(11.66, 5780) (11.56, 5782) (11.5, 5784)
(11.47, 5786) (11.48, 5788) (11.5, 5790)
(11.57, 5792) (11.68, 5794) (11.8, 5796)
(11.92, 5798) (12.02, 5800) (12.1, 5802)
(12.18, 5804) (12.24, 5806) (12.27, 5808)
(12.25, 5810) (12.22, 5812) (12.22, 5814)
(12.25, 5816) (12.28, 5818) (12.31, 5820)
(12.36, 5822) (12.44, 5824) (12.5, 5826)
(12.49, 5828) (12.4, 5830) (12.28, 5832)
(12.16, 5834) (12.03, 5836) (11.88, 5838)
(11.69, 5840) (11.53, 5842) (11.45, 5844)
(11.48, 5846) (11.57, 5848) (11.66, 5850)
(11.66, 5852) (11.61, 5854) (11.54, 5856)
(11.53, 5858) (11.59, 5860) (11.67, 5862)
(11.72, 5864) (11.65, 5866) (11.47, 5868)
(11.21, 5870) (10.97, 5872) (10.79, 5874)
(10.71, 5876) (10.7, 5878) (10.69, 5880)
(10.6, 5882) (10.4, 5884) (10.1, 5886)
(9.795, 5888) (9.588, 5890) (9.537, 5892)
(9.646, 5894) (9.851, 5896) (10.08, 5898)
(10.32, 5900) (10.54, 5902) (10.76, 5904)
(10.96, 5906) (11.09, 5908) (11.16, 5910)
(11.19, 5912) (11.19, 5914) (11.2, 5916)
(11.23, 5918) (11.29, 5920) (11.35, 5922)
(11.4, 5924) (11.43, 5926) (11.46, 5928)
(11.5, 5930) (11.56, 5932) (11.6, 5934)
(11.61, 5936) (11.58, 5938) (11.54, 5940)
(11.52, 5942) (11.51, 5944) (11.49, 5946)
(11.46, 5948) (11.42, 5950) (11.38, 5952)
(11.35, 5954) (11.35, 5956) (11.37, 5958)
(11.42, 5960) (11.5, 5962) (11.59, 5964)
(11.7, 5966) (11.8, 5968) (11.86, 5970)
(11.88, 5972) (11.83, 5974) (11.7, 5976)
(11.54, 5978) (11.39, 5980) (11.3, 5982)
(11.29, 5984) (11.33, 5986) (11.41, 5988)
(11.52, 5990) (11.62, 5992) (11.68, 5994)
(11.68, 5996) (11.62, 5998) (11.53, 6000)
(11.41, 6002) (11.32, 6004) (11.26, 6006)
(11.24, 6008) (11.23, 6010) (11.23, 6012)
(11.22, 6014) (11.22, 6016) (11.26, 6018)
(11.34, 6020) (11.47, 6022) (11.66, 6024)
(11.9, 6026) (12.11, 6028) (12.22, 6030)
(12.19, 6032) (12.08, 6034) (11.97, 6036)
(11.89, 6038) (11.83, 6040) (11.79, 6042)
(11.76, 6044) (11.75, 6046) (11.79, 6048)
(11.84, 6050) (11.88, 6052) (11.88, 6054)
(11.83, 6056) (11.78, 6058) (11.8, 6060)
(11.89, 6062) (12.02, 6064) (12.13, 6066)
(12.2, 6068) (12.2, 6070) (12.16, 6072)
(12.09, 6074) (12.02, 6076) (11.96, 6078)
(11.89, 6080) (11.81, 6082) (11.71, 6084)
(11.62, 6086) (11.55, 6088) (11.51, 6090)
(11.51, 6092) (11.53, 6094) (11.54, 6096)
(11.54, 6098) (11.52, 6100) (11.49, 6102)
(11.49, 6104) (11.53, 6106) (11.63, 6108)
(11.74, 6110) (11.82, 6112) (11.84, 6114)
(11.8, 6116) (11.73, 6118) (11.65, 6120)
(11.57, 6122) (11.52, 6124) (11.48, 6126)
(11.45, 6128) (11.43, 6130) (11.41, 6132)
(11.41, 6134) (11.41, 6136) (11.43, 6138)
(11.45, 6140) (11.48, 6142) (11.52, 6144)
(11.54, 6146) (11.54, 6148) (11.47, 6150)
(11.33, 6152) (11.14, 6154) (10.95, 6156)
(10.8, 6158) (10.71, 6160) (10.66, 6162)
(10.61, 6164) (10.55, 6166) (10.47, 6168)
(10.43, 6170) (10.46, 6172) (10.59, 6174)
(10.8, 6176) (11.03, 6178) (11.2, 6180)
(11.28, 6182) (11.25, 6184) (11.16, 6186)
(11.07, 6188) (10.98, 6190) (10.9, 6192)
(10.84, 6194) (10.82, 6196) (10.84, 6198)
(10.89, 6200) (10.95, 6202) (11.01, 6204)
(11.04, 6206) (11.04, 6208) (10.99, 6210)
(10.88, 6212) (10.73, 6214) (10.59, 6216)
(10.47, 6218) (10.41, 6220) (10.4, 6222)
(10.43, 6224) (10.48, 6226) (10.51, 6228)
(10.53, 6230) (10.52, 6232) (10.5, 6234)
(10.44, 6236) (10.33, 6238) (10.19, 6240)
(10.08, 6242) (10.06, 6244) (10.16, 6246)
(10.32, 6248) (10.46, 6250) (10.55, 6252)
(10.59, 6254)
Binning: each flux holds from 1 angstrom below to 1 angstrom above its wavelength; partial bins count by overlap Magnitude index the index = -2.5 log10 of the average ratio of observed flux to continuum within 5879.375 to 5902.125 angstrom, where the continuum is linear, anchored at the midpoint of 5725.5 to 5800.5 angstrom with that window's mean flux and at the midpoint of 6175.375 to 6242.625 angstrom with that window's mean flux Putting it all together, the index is 0.14 mag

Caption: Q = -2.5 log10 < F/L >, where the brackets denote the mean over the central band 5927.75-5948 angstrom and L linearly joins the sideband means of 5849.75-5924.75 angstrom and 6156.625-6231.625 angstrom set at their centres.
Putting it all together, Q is -0.06 mag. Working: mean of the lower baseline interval 10.9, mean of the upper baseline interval 10.8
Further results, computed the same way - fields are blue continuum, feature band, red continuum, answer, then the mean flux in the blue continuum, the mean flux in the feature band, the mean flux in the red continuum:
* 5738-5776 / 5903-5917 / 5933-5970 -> 0.05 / 12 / 11.1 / 11.5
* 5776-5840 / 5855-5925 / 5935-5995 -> 0.09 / 12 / 10.8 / 11.5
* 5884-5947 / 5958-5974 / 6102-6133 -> -0.05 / 10.9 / 11.7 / 11.6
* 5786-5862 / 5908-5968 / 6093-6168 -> 0.03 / 11.9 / 11.4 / 11.4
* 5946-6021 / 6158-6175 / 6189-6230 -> 0.03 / 11.5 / 10.6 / 10.8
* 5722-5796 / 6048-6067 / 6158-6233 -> -0.08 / 11.8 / 11.9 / 10.8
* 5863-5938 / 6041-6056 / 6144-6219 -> -0.09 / 10.9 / 11.8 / 10.9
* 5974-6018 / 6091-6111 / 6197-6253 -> -0.05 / 11.4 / 11.6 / 10.6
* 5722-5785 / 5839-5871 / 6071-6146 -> 0.02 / 11.8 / 11.6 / 11.6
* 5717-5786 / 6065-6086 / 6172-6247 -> -0.09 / 11.8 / 12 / 10.7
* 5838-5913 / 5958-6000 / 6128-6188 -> -0.06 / 10.9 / 11.6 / 11.1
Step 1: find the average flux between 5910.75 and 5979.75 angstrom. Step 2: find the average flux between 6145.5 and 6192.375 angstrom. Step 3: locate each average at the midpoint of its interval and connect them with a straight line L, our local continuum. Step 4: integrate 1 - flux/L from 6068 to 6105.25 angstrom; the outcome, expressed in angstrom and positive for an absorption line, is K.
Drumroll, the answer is -1.98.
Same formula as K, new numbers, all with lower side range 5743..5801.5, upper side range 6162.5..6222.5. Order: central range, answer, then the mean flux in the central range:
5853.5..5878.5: 0.7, 11.3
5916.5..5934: 0.1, 11.4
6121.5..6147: -1.2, 11.5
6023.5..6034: -0.8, 12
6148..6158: -0.3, 11.2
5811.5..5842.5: -1.2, 12.2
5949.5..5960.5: 0.0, 11.4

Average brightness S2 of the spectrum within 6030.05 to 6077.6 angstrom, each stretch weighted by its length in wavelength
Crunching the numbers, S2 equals 12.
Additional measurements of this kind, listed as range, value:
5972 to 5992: 11.5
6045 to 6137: 11.7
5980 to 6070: 11.7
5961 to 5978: 11.7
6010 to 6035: 11.6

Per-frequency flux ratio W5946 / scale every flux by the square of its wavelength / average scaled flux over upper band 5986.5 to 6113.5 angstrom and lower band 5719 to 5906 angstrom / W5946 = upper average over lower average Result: 1.1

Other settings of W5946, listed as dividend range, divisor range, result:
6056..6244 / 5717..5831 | 1.07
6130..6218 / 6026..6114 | 0.96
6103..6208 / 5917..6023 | 1.04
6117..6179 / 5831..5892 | 1.09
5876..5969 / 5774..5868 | 0.96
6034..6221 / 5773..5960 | 1.09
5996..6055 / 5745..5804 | 1.07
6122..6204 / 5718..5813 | 1.07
